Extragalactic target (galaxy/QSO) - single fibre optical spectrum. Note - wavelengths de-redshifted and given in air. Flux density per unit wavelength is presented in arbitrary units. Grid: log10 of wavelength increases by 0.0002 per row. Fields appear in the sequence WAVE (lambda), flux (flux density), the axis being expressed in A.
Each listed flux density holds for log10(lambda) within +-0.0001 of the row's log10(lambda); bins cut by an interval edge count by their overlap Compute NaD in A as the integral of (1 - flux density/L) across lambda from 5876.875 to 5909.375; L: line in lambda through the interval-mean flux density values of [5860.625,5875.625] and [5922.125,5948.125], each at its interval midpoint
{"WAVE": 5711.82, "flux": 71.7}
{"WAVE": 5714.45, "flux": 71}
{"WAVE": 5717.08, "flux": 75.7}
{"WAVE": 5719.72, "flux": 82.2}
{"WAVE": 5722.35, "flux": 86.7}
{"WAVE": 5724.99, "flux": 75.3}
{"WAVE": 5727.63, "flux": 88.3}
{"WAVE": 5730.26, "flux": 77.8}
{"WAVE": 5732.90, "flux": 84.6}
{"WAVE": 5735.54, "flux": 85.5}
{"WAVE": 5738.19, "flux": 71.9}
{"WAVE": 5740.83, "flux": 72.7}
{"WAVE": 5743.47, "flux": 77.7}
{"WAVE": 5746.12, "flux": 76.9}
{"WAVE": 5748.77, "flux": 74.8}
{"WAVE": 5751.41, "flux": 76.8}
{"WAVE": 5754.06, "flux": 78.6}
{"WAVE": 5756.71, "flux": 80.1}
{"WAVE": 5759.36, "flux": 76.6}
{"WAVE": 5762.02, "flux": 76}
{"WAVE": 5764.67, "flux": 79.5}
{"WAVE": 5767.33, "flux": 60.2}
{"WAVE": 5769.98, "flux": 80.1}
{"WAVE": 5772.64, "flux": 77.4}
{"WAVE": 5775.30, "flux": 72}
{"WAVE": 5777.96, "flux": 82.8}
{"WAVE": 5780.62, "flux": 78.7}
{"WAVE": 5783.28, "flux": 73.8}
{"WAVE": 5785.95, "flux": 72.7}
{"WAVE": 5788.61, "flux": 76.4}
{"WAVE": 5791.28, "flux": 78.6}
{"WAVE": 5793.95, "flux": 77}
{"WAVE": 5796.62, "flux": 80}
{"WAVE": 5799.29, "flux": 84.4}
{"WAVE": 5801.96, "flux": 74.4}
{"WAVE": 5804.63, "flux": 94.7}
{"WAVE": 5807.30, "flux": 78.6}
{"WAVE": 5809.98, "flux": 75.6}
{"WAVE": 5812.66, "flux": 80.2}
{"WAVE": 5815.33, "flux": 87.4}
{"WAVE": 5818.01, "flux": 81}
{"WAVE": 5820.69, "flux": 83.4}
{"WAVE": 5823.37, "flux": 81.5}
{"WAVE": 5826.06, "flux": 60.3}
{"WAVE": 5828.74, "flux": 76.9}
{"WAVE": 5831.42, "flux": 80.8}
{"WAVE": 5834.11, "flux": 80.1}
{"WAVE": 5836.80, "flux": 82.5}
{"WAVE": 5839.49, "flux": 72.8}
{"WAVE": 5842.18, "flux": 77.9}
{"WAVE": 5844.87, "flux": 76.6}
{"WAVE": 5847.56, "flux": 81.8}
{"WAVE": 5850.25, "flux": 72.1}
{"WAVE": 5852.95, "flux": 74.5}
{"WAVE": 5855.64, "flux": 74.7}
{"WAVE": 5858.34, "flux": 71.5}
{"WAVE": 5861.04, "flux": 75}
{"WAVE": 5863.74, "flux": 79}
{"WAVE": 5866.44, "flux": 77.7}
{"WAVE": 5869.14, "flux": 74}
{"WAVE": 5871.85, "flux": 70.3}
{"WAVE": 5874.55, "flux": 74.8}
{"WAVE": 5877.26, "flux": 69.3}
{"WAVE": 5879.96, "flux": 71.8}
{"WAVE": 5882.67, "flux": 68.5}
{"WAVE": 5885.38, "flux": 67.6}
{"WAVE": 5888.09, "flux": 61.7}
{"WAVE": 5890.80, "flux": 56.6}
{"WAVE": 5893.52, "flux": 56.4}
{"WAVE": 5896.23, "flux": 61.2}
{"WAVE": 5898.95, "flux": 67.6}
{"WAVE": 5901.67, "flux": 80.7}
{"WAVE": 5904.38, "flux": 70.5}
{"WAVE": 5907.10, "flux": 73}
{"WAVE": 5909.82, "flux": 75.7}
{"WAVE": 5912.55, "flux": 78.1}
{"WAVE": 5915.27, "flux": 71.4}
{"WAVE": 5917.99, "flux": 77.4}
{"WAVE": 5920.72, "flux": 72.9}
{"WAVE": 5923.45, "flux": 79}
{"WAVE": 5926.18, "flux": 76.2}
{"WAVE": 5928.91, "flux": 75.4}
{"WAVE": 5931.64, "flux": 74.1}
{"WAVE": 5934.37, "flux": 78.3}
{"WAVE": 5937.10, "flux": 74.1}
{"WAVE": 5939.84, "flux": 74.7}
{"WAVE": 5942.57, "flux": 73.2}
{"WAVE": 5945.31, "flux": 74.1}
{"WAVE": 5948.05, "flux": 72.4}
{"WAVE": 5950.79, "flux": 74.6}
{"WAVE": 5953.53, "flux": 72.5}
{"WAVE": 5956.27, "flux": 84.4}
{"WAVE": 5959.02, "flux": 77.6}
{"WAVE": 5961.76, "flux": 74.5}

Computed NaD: 3.44 A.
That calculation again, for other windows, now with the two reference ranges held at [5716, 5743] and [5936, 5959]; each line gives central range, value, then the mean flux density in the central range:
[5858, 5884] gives 1.2 A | 73.3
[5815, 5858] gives 0.1 A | 77.4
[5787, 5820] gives -1.0 A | 80.7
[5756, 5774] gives 0.8 A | 75.5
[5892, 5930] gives 1.7 A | 72.4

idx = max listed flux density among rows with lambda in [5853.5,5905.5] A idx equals 80.7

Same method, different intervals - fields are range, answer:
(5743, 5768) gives 80.1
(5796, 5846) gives 94.7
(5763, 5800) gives 84.4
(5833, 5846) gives 82.5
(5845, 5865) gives 81.8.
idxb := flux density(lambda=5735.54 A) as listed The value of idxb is 85.5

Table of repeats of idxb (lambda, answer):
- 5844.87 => 76.6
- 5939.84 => 74.7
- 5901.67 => 80.7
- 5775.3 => 72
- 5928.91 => 75.4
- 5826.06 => 60.3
